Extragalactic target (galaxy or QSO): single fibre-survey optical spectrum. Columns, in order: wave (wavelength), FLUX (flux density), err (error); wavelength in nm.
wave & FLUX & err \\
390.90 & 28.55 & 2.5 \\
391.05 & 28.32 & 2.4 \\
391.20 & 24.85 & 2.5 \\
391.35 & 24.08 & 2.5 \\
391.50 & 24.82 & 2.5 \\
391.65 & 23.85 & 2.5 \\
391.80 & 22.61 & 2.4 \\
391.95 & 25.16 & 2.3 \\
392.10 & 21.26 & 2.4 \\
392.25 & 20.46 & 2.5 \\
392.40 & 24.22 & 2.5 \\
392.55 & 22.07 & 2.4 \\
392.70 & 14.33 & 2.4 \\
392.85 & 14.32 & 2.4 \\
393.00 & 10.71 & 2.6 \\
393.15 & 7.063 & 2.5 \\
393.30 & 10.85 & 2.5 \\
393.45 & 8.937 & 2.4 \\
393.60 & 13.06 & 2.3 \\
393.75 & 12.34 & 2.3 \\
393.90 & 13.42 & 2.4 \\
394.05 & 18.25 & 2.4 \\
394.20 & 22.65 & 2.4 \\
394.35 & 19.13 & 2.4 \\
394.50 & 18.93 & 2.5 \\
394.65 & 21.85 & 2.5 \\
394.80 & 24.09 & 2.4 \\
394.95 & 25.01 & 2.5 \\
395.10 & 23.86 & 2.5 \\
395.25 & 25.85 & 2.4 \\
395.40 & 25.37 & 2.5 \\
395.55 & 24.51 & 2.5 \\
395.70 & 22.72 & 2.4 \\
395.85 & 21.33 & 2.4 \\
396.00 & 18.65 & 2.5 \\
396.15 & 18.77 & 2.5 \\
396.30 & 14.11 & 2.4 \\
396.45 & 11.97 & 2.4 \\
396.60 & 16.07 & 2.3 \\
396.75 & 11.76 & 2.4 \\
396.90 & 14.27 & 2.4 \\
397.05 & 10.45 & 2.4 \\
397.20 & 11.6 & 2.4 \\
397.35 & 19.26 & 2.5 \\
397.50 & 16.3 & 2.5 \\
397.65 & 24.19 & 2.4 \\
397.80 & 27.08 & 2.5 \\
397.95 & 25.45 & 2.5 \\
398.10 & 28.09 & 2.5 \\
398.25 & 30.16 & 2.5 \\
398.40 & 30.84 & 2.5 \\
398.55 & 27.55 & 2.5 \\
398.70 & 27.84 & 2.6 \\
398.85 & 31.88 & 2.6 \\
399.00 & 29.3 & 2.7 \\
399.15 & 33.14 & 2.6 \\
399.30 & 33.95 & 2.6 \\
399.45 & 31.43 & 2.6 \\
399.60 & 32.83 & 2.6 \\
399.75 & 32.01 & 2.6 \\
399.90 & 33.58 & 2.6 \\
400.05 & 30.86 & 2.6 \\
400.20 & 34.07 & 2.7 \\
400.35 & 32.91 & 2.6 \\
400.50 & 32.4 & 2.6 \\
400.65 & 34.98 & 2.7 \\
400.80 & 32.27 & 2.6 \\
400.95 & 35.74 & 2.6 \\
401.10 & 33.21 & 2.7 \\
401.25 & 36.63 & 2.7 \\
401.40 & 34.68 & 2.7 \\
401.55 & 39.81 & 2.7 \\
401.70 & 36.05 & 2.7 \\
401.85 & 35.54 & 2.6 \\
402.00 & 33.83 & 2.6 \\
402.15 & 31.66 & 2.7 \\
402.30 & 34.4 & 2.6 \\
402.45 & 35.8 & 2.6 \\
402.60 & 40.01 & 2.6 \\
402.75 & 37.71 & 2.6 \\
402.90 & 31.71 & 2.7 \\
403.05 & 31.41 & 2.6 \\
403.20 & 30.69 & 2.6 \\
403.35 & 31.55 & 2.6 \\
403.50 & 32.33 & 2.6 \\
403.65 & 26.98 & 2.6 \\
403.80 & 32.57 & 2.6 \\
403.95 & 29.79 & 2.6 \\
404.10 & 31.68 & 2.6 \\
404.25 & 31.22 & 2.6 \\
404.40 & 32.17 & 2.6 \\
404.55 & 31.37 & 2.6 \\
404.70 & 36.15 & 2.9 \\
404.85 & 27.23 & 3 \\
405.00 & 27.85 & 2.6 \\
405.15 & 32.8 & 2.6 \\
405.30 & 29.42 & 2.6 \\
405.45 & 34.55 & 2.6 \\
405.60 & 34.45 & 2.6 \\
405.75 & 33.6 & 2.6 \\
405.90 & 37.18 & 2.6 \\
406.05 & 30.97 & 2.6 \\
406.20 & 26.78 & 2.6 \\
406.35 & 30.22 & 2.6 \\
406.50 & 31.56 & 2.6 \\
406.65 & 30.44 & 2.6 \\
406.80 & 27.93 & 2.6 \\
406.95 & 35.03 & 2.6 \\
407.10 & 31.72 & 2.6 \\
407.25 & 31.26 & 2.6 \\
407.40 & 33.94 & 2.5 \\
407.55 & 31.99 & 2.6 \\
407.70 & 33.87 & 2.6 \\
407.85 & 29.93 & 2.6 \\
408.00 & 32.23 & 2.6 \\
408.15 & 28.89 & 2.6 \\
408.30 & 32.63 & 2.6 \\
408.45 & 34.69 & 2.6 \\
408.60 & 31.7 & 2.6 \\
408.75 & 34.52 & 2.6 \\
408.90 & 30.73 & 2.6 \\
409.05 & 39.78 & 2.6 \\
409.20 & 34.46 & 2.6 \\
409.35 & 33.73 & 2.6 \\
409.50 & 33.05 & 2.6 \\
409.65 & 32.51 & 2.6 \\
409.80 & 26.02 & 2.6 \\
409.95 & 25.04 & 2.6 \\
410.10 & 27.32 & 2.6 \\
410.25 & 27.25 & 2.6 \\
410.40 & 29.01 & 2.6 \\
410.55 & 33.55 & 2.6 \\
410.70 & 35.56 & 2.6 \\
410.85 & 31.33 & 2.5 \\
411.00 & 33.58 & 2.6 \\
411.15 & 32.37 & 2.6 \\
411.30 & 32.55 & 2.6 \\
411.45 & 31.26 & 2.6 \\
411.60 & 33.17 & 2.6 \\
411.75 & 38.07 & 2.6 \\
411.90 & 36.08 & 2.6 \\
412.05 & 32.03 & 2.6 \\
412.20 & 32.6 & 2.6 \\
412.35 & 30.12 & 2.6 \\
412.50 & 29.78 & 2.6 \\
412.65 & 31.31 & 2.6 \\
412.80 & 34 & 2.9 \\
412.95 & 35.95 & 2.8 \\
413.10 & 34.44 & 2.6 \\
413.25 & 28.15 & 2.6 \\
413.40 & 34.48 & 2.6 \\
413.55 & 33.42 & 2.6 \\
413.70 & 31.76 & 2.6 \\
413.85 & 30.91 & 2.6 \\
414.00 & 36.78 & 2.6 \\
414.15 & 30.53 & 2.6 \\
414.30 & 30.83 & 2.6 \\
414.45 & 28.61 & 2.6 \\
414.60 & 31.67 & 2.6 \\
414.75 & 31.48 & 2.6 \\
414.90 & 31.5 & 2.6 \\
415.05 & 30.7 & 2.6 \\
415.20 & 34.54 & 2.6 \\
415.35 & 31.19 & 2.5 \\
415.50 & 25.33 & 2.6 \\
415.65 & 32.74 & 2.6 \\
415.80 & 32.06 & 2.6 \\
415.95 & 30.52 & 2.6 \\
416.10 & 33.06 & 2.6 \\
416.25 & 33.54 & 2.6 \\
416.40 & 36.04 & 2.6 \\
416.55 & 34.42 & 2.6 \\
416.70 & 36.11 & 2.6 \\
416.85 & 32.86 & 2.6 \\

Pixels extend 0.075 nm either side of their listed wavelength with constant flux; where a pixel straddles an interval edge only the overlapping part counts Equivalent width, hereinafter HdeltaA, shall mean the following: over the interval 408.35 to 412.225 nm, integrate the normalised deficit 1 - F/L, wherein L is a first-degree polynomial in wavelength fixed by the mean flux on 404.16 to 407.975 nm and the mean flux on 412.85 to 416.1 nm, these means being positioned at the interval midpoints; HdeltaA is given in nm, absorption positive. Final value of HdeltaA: -0.07 nm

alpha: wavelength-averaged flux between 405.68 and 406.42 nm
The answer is 31.7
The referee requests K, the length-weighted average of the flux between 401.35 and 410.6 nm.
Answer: 32.2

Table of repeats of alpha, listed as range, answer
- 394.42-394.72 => 20.3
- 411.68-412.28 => 34.6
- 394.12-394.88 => 21.3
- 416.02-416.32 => 33.2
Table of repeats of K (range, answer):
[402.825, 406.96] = 31.4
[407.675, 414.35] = 32.3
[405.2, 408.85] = 32.1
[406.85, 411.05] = 31.9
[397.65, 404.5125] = 32.3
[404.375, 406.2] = 32.1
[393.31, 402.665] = 25.8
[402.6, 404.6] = 31.9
